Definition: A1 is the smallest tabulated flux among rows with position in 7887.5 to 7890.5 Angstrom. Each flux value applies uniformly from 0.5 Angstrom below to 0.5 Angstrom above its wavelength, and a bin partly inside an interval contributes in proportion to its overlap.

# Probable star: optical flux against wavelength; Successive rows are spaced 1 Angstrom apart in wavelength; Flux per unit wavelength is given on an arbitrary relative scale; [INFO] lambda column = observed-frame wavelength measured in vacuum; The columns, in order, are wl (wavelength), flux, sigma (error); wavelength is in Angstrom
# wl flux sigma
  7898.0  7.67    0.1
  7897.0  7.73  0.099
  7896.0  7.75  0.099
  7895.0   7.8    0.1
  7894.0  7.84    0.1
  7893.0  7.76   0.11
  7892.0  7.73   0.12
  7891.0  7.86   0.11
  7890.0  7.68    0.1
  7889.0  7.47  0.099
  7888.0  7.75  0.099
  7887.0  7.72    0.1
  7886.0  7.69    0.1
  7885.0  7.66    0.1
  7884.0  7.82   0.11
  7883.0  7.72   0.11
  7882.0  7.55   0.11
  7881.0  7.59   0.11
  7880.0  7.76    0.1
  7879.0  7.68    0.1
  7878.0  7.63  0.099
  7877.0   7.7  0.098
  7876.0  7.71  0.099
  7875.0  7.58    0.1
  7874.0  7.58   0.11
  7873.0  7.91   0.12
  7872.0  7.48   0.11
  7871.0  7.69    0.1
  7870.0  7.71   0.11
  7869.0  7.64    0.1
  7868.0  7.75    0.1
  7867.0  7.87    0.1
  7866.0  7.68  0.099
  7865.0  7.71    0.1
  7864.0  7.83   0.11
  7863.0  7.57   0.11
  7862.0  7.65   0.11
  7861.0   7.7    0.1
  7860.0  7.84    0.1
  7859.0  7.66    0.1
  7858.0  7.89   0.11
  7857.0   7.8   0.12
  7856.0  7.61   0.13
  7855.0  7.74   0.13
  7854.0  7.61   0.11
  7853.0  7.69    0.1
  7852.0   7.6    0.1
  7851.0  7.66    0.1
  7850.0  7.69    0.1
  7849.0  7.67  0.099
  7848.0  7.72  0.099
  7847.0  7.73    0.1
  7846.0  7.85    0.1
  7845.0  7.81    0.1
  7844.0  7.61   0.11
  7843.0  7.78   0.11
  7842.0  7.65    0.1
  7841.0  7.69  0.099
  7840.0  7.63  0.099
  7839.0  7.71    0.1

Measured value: 7.47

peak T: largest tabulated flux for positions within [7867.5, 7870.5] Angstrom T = 7.75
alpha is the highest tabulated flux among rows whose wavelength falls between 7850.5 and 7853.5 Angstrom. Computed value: 7.69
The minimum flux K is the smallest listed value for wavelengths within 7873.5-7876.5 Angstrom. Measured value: 7.58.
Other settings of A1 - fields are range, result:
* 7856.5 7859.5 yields 7.66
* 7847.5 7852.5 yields 7.6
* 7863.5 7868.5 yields 7.68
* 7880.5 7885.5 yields 7.55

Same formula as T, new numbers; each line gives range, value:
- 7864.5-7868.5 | 7.87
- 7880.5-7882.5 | 7.59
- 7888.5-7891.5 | 7.86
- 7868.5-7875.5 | 7.91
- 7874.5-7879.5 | 7.71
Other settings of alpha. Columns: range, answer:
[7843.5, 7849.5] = 7.85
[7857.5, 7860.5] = 7.89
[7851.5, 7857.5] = 7.8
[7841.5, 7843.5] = 7.78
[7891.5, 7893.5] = 7.76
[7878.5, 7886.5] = 7.82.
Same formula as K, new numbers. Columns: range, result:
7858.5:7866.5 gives 7.57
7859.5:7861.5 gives 7.7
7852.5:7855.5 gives 7.61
